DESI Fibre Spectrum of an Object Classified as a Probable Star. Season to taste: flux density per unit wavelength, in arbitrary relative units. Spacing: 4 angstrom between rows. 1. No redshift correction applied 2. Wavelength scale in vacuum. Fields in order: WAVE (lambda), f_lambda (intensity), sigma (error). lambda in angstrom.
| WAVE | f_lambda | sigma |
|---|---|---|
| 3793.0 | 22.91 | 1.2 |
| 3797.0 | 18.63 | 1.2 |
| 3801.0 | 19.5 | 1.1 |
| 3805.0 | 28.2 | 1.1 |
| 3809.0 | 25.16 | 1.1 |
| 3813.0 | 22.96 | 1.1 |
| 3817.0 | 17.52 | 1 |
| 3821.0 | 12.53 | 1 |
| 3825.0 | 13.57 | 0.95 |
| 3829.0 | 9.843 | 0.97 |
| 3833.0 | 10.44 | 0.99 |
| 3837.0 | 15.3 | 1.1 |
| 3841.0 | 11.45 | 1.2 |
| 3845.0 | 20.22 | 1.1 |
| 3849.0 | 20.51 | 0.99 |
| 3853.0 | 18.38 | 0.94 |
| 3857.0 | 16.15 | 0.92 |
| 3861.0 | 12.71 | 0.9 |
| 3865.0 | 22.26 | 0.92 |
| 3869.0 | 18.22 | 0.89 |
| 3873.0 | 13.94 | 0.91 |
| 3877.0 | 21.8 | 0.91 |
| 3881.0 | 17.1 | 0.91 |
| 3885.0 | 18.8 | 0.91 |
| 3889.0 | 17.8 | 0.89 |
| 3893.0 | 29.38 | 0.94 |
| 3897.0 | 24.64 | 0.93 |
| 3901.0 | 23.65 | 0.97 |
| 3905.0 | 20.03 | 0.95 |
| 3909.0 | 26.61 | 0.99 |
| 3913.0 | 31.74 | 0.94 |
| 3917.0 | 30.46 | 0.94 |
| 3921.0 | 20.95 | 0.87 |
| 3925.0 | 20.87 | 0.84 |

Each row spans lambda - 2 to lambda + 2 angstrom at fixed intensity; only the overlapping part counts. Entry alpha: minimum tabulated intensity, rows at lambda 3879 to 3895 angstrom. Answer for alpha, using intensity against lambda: 17.1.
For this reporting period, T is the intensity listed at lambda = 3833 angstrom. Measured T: 10.44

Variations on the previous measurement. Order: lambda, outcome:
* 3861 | 12.71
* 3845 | 20.22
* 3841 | 11.45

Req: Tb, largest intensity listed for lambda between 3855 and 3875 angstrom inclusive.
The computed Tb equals 22.26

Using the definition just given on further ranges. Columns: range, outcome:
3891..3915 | 31.74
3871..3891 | 21.8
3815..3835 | 17.52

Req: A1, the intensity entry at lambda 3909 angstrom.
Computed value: 26.61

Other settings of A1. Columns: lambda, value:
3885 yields 18.8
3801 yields 19.5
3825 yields 13.57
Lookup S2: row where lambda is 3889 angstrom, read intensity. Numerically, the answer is 17.8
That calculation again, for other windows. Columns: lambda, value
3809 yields 25.16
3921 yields 20.95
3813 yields 22.96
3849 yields 20.51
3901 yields 23.65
